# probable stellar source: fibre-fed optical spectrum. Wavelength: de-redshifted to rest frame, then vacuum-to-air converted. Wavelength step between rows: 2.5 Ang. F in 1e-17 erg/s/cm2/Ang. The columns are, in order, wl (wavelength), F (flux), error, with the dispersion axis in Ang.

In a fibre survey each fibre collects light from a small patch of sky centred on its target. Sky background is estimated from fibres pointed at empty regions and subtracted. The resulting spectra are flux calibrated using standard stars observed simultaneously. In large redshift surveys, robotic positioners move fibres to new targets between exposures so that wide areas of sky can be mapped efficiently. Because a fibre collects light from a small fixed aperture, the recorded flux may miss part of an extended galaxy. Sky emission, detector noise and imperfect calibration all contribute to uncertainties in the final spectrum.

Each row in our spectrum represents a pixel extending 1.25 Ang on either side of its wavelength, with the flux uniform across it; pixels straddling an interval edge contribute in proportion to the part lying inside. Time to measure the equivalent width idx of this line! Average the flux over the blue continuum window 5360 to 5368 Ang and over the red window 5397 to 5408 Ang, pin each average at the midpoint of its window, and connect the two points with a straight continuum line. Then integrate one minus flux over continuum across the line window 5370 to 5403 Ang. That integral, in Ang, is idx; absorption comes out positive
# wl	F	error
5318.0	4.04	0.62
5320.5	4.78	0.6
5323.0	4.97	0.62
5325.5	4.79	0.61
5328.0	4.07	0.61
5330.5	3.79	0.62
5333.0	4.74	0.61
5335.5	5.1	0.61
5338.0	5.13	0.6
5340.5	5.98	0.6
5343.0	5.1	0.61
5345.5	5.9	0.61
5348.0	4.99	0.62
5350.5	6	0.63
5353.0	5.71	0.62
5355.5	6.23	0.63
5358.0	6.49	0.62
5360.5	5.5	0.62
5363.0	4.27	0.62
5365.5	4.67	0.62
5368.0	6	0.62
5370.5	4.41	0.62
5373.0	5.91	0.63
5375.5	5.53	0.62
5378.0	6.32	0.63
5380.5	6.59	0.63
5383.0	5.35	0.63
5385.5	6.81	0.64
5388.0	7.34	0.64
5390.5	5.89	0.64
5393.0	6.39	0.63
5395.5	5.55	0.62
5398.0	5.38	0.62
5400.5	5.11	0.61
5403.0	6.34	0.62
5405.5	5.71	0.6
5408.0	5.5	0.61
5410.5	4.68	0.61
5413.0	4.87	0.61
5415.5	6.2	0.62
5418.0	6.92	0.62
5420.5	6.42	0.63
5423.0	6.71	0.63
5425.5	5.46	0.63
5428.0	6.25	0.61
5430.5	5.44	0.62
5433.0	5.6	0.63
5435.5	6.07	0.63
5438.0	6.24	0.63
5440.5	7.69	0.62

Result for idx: -3.8 Ang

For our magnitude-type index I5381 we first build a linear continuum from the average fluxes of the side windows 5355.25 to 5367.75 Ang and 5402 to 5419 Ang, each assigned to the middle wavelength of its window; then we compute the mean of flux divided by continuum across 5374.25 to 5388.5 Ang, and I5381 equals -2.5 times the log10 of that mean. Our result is -0.13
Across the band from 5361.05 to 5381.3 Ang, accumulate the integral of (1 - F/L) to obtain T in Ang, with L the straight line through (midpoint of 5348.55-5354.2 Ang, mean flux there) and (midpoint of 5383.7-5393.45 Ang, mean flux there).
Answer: 2.5 Ang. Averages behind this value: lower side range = 5.75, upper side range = 6.55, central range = 5.44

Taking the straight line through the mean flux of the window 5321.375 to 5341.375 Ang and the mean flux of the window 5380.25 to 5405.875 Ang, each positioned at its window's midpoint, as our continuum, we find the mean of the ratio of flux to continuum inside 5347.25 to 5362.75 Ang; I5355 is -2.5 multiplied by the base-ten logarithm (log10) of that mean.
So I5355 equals -0.094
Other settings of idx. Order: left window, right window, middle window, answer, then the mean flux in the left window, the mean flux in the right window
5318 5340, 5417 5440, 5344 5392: -4.8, 4.68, 6.17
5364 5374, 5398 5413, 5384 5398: -2.5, 5.21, 5.41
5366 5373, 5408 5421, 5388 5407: -1.0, 5.27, 5.75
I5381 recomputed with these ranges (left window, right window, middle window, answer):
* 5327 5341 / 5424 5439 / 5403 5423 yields -0.04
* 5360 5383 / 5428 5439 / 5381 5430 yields -0.05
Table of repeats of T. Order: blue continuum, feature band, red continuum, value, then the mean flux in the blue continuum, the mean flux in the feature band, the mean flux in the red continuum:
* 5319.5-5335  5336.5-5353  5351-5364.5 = -1.1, 4.55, 5.52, 5.64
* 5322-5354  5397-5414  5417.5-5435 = 1.4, 5.09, 5.38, 6.08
